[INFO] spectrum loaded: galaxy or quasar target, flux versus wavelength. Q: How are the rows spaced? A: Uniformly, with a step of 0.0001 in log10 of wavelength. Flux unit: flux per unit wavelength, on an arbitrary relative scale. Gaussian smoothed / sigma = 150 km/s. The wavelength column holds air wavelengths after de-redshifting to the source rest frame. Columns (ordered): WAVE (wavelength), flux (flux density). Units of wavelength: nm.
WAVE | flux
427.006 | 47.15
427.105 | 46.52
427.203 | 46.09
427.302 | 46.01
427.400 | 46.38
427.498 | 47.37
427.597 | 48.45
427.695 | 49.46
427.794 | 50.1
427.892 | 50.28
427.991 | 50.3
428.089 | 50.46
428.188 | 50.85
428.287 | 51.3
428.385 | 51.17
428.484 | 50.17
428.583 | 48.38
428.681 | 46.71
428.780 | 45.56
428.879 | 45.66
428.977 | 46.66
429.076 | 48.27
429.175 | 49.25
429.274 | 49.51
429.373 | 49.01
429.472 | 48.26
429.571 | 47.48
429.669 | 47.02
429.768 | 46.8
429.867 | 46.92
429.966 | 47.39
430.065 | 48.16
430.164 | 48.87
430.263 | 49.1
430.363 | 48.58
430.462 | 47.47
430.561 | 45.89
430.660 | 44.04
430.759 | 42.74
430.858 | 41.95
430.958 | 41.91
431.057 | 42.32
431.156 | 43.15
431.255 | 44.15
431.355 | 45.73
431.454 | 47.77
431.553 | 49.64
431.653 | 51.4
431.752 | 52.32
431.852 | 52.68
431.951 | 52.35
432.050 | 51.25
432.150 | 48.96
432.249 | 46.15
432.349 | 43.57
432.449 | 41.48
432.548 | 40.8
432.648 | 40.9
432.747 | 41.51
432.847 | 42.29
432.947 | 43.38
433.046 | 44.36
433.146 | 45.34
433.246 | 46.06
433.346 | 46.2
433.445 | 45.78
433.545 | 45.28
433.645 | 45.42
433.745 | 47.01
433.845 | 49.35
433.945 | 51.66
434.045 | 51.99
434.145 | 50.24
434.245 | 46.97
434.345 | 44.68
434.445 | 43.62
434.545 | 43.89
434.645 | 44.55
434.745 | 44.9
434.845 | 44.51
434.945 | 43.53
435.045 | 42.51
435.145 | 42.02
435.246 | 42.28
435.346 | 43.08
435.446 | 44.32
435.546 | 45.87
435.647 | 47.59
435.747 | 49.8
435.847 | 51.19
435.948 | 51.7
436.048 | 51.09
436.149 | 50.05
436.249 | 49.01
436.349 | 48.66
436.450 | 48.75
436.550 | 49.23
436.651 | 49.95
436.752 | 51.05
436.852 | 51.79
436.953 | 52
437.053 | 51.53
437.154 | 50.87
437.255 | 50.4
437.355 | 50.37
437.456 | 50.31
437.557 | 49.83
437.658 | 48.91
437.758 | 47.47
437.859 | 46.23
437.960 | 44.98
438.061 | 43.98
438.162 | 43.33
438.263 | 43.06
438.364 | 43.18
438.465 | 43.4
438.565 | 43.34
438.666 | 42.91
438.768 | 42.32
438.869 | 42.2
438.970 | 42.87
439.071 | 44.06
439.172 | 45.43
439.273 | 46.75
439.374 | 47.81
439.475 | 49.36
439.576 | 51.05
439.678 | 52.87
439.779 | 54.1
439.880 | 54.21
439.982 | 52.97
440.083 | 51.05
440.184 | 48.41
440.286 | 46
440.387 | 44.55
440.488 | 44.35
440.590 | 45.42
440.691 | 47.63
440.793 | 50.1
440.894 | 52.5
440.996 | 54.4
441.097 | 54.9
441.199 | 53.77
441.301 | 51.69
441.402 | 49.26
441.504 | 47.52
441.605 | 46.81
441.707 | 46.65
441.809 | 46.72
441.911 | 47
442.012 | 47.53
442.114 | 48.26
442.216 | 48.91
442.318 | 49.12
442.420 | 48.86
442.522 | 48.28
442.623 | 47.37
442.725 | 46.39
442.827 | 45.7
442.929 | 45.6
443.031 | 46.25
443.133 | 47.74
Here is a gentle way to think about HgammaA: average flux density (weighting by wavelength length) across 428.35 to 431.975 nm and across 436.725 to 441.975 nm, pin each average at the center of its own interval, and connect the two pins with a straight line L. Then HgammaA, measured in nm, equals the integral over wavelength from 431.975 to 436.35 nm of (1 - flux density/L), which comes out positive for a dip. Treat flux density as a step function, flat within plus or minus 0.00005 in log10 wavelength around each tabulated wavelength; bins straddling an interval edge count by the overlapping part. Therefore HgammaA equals 0.15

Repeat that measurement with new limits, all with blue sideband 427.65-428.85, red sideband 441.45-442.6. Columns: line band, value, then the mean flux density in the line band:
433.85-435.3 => 0.09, 45.6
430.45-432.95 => 0.17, 45.6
